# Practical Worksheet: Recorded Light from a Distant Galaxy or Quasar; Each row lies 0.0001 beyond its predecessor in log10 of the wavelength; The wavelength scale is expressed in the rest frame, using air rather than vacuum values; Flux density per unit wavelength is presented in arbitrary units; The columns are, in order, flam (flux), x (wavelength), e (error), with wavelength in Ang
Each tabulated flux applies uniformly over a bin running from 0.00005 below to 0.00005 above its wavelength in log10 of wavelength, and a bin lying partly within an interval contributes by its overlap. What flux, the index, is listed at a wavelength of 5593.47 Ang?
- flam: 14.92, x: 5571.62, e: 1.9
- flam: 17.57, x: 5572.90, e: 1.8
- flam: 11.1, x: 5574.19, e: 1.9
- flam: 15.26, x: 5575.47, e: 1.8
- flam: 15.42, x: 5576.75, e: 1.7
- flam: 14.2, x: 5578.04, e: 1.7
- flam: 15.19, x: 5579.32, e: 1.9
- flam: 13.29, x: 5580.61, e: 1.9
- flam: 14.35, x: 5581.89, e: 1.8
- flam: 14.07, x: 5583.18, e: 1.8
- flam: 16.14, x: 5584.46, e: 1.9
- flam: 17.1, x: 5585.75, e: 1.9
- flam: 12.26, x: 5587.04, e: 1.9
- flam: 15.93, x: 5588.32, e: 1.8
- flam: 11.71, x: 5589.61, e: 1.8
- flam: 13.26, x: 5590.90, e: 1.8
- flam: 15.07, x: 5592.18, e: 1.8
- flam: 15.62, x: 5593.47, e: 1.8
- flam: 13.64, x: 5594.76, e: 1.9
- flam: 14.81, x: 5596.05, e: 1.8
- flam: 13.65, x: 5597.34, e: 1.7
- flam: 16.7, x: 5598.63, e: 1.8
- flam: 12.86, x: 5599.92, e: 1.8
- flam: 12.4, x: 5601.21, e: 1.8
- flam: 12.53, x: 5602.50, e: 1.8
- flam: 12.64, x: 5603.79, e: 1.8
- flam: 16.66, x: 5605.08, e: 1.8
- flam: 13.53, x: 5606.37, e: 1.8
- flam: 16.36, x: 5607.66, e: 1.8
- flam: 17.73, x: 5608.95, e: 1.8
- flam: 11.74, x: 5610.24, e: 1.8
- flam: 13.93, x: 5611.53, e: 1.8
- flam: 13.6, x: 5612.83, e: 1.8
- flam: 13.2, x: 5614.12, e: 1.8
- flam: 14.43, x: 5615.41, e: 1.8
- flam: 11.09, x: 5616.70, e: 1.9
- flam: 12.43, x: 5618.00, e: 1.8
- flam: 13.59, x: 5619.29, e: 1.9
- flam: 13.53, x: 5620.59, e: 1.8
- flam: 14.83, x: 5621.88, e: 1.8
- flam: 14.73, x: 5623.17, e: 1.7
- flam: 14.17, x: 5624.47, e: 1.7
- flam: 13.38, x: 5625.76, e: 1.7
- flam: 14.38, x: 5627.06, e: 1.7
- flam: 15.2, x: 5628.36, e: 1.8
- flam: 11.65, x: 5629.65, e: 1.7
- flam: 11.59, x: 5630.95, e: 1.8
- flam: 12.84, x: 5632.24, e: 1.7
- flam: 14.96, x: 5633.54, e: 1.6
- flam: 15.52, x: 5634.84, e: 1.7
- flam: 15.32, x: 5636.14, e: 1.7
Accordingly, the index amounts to 15.62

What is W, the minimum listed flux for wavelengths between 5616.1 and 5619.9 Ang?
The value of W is 11.09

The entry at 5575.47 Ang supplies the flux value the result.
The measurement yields 15.26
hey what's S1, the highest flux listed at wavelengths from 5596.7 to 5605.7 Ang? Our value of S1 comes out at 16.7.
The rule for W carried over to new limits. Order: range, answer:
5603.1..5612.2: 11.74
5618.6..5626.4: 13.38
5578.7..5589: 12.26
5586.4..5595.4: 11.71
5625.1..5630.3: 11.65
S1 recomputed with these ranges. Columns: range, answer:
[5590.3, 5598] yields 15.62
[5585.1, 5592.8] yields 17.1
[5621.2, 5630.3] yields 15.2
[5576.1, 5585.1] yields 16.14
